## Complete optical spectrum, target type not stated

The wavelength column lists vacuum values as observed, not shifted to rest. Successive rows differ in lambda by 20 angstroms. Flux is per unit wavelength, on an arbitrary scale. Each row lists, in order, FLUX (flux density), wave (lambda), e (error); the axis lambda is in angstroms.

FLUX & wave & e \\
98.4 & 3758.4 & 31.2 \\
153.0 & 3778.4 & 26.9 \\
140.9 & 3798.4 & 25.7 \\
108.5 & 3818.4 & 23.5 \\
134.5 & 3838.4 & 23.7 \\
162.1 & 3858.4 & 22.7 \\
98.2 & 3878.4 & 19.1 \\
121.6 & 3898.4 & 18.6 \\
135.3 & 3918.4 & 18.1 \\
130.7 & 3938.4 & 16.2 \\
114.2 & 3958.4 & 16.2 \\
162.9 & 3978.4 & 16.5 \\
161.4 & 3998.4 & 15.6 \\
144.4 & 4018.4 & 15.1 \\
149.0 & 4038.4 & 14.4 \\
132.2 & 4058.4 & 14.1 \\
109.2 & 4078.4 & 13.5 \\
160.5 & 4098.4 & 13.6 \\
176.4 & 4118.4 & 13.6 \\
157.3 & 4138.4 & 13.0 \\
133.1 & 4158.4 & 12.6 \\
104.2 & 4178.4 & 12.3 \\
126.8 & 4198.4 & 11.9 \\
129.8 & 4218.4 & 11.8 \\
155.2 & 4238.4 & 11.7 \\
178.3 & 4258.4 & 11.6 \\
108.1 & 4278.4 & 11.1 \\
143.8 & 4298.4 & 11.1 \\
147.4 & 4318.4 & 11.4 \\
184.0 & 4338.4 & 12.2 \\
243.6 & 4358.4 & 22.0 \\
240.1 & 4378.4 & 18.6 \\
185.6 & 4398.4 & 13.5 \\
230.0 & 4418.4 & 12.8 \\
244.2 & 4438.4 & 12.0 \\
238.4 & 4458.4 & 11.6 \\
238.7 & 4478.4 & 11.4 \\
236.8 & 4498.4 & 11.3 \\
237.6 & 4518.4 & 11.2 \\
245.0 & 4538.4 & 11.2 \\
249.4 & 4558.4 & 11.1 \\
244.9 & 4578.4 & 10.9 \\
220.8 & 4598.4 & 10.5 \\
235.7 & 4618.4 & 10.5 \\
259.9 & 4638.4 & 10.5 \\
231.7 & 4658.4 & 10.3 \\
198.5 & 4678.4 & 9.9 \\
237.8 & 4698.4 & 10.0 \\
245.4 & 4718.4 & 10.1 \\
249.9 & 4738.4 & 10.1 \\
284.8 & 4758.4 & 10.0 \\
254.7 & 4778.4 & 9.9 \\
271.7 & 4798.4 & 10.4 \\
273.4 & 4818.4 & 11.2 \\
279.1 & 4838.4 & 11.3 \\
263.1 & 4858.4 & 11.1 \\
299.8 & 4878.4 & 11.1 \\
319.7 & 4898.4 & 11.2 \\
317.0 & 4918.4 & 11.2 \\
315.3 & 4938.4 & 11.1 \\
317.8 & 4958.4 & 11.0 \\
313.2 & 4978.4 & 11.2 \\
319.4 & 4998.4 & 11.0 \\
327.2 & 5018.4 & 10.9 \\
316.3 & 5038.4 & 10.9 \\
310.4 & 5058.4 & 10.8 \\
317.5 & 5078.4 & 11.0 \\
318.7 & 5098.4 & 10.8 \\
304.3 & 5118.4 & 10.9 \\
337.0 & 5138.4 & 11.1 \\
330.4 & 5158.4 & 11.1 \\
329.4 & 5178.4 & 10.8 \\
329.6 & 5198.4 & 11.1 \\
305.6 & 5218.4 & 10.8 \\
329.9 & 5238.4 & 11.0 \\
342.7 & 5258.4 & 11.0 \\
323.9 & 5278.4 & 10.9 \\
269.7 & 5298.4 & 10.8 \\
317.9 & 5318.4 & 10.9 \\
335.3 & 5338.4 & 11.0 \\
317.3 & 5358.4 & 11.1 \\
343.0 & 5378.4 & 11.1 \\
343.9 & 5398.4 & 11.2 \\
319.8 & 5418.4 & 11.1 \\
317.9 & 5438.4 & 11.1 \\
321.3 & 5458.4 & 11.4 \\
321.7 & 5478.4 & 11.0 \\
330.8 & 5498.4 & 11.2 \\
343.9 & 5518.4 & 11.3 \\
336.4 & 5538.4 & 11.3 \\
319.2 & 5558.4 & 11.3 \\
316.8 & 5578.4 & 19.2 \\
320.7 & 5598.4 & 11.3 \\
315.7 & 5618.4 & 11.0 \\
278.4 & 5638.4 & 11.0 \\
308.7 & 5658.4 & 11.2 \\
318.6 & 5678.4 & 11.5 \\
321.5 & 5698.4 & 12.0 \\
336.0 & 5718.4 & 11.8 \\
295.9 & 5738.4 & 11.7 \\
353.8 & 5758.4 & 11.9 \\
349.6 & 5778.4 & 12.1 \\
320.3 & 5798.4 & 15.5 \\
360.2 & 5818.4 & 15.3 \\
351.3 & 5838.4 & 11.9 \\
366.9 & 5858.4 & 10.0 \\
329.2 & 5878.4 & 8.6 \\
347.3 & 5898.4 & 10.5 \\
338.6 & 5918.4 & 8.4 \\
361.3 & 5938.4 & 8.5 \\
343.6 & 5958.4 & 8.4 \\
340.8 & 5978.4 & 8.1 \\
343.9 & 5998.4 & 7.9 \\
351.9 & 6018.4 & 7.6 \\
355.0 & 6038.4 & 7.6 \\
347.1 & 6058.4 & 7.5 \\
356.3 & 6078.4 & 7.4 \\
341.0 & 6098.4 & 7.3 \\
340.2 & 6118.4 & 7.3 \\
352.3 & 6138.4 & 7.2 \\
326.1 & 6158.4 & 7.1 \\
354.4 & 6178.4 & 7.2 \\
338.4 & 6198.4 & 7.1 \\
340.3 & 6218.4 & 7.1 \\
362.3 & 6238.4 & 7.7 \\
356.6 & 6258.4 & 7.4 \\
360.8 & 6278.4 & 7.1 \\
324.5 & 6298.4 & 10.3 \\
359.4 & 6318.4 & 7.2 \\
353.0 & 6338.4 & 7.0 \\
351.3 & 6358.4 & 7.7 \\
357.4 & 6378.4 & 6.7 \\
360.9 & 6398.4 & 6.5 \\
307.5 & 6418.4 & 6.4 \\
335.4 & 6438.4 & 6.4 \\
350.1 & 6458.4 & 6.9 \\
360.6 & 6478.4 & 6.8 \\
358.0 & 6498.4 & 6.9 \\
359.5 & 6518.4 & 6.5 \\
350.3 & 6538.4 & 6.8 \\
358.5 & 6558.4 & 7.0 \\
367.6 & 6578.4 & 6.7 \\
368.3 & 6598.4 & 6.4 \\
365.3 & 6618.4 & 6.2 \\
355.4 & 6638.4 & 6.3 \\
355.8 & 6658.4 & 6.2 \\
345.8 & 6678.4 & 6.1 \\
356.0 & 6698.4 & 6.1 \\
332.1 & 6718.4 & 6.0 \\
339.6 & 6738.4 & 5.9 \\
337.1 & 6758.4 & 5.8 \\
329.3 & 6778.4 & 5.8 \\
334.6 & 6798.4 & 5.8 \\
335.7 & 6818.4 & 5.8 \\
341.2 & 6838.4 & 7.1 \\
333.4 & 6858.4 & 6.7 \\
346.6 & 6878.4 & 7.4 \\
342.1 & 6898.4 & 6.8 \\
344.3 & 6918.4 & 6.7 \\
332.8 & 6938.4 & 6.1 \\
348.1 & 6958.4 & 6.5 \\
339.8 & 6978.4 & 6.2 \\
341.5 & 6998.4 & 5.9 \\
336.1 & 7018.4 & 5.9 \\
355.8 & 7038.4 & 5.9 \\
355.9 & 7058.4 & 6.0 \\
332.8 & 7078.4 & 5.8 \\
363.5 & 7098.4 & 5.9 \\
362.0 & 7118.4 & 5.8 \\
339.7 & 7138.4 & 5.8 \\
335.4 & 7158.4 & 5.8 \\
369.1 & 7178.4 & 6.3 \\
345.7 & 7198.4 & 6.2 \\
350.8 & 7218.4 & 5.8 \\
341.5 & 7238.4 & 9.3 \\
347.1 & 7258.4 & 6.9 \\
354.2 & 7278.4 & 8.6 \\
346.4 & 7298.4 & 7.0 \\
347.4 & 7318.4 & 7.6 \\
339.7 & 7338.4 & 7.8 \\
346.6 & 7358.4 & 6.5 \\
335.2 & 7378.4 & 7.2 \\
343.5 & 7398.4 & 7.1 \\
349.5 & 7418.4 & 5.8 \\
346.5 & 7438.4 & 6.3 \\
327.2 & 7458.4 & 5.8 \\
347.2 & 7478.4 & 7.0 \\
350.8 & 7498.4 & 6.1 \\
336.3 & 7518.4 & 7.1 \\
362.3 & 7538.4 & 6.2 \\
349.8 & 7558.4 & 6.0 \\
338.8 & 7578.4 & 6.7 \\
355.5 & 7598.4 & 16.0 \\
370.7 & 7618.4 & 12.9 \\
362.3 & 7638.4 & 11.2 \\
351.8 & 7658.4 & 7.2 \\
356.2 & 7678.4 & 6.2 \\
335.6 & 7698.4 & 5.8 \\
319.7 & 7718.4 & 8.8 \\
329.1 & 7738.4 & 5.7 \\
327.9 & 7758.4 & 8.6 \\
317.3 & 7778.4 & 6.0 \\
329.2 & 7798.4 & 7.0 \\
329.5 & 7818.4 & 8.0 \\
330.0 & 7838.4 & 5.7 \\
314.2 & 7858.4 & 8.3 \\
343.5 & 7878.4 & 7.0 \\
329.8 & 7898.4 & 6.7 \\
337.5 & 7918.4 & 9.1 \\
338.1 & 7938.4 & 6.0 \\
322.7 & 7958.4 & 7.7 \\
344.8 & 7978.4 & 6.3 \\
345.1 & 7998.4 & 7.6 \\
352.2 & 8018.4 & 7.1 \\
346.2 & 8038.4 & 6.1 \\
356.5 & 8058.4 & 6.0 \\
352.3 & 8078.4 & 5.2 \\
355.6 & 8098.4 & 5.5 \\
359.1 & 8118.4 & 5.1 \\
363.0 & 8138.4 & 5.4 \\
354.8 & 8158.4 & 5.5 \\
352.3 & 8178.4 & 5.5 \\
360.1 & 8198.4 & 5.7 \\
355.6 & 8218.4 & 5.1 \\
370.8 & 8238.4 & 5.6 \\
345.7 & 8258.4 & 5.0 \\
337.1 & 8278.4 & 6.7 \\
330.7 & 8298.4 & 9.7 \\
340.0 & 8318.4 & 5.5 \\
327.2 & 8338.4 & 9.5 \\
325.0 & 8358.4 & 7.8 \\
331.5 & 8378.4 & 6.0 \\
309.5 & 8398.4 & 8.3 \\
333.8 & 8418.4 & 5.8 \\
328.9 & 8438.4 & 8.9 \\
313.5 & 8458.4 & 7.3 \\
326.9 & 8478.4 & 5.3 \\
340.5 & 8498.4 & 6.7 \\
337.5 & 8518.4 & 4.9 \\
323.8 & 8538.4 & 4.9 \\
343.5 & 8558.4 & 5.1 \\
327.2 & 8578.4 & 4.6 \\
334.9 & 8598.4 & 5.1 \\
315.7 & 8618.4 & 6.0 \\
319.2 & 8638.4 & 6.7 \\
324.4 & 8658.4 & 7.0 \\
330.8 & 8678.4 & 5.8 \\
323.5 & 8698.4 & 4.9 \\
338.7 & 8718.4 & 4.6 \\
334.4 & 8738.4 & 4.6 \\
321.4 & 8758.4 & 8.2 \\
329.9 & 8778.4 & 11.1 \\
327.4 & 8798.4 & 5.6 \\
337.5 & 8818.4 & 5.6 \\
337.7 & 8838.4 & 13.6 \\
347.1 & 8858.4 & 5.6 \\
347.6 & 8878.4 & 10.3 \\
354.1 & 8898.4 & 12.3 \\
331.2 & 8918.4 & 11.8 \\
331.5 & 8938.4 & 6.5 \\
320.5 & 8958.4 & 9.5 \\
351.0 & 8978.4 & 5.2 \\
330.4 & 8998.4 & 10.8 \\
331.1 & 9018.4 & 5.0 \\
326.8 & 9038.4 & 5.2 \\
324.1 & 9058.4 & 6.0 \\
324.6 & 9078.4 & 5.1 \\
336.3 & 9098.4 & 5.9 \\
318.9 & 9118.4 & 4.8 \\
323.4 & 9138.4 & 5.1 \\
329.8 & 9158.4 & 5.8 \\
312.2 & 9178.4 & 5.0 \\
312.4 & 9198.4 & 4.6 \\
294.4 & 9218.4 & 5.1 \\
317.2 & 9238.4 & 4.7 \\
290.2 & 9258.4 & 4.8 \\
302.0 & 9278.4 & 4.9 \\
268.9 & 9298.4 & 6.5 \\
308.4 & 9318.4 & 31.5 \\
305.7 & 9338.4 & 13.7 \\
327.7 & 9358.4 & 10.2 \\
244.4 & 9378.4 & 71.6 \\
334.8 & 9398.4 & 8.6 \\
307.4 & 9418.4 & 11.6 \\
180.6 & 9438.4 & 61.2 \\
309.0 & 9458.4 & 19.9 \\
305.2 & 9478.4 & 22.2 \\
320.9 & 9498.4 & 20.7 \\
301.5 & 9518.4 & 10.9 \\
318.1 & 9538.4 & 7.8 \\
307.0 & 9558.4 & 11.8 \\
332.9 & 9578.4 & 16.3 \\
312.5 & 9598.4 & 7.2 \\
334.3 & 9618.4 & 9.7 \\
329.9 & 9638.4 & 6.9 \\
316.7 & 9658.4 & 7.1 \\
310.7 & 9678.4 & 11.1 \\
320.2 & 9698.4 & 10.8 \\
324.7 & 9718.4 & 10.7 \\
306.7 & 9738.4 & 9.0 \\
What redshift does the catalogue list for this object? 0.089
